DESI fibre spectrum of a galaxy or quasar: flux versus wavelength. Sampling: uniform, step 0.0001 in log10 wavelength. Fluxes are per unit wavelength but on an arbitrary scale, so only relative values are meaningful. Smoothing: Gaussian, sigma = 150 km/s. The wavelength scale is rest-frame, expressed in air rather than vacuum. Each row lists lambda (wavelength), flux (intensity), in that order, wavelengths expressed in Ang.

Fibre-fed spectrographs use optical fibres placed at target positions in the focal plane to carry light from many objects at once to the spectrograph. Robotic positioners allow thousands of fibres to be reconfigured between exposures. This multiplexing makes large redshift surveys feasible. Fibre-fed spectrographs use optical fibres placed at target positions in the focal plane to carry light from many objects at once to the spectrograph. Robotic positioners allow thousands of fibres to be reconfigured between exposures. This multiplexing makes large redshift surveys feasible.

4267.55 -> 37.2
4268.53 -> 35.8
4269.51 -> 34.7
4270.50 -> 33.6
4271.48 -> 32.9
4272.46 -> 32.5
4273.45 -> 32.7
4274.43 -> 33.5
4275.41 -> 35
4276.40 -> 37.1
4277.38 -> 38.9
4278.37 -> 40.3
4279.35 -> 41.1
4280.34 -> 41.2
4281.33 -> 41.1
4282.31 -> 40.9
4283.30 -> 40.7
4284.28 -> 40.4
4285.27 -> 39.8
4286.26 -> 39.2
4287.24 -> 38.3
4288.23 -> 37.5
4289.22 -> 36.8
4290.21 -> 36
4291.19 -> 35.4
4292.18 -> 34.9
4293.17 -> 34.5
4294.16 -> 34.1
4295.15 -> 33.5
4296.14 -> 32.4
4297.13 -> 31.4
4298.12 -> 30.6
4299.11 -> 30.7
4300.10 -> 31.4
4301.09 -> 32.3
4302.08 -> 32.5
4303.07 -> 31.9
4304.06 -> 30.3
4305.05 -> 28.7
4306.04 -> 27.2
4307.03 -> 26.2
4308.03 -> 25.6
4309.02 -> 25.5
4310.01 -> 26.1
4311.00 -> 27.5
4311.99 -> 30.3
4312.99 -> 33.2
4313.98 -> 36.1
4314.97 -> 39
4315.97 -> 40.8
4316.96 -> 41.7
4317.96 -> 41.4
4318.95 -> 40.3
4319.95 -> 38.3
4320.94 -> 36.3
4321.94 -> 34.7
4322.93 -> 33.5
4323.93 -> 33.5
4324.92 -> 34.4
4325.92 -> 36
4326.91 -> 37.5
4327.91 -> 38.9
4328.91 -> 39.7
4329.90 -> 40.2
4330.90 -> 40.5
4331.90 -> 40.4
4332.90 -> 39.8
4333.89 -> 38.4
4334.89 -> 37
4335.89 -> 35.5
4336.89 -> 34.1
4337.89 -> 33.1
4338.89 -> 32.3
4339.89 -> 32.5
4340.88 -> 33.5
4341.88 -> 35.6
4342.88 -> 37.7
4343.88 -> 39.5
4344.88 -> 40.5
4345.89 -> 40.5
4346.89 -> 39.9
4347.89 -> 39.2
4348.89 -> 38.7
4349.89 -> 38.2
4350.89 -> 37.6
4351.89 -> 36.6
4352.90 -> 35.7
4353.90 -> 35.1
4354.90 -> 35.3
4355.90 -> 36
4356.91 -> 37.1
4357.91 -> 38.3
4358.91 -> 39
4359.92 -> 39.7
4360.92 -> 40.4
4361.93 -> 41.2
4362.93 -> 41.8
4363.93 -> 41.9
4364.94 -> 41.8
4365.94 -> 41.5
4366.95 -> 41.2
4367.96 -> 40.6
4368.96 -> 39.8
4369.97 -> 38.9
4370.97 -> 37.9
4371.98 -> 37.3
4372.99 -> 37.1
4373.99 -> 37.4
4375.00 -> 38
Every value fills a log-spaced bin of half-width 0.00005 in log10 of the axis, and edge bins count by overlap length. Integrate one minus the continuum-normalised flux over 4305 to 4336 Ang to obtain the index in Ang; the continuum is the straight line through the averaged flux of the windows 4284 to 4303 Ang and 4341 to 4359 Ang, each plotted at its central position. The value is 0.80 Ang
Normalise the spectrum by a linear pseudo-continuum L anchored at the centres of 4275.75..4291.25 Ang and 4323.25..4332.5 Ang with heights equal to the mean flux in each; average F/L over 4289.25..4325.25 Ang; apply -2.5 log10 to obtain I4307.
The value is 0.16 mag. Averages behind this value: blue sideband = 39.1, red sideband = 37.8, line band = 33.2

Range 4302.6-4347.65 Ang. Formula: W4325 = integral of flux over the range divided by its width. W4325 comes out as 35.3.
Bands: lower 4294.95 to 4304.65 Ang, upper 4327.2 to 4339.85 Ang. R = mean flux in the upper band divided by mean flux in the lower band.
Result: 1.18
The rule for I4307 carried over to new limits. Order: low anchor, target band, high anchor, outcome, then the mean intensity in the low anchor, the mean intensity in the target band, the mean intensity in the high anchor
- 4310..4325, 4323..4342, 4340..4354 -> 0.01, 35.8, 36.4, 37.7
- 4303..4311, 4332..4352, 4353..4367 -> -0.06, 27.5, 37.1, 39.2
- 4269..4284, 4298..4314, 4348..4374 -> 0.26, 37.1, 29.6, 38.7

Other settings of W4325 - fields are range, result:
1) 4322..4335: 37.6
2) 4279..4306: 35.3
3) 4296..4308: 30.2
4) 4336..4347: 36.1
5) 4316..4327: 37.2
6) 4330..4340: 36.6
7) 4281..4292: 38.6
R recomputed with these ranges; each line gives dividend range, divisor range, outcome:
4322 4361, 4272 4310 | 1.08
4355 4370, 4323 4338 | 1.07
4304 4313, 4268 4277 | 0.81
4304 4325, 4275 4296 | 0.88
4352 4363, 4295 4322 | 1.16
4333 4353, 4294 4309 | 1.22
